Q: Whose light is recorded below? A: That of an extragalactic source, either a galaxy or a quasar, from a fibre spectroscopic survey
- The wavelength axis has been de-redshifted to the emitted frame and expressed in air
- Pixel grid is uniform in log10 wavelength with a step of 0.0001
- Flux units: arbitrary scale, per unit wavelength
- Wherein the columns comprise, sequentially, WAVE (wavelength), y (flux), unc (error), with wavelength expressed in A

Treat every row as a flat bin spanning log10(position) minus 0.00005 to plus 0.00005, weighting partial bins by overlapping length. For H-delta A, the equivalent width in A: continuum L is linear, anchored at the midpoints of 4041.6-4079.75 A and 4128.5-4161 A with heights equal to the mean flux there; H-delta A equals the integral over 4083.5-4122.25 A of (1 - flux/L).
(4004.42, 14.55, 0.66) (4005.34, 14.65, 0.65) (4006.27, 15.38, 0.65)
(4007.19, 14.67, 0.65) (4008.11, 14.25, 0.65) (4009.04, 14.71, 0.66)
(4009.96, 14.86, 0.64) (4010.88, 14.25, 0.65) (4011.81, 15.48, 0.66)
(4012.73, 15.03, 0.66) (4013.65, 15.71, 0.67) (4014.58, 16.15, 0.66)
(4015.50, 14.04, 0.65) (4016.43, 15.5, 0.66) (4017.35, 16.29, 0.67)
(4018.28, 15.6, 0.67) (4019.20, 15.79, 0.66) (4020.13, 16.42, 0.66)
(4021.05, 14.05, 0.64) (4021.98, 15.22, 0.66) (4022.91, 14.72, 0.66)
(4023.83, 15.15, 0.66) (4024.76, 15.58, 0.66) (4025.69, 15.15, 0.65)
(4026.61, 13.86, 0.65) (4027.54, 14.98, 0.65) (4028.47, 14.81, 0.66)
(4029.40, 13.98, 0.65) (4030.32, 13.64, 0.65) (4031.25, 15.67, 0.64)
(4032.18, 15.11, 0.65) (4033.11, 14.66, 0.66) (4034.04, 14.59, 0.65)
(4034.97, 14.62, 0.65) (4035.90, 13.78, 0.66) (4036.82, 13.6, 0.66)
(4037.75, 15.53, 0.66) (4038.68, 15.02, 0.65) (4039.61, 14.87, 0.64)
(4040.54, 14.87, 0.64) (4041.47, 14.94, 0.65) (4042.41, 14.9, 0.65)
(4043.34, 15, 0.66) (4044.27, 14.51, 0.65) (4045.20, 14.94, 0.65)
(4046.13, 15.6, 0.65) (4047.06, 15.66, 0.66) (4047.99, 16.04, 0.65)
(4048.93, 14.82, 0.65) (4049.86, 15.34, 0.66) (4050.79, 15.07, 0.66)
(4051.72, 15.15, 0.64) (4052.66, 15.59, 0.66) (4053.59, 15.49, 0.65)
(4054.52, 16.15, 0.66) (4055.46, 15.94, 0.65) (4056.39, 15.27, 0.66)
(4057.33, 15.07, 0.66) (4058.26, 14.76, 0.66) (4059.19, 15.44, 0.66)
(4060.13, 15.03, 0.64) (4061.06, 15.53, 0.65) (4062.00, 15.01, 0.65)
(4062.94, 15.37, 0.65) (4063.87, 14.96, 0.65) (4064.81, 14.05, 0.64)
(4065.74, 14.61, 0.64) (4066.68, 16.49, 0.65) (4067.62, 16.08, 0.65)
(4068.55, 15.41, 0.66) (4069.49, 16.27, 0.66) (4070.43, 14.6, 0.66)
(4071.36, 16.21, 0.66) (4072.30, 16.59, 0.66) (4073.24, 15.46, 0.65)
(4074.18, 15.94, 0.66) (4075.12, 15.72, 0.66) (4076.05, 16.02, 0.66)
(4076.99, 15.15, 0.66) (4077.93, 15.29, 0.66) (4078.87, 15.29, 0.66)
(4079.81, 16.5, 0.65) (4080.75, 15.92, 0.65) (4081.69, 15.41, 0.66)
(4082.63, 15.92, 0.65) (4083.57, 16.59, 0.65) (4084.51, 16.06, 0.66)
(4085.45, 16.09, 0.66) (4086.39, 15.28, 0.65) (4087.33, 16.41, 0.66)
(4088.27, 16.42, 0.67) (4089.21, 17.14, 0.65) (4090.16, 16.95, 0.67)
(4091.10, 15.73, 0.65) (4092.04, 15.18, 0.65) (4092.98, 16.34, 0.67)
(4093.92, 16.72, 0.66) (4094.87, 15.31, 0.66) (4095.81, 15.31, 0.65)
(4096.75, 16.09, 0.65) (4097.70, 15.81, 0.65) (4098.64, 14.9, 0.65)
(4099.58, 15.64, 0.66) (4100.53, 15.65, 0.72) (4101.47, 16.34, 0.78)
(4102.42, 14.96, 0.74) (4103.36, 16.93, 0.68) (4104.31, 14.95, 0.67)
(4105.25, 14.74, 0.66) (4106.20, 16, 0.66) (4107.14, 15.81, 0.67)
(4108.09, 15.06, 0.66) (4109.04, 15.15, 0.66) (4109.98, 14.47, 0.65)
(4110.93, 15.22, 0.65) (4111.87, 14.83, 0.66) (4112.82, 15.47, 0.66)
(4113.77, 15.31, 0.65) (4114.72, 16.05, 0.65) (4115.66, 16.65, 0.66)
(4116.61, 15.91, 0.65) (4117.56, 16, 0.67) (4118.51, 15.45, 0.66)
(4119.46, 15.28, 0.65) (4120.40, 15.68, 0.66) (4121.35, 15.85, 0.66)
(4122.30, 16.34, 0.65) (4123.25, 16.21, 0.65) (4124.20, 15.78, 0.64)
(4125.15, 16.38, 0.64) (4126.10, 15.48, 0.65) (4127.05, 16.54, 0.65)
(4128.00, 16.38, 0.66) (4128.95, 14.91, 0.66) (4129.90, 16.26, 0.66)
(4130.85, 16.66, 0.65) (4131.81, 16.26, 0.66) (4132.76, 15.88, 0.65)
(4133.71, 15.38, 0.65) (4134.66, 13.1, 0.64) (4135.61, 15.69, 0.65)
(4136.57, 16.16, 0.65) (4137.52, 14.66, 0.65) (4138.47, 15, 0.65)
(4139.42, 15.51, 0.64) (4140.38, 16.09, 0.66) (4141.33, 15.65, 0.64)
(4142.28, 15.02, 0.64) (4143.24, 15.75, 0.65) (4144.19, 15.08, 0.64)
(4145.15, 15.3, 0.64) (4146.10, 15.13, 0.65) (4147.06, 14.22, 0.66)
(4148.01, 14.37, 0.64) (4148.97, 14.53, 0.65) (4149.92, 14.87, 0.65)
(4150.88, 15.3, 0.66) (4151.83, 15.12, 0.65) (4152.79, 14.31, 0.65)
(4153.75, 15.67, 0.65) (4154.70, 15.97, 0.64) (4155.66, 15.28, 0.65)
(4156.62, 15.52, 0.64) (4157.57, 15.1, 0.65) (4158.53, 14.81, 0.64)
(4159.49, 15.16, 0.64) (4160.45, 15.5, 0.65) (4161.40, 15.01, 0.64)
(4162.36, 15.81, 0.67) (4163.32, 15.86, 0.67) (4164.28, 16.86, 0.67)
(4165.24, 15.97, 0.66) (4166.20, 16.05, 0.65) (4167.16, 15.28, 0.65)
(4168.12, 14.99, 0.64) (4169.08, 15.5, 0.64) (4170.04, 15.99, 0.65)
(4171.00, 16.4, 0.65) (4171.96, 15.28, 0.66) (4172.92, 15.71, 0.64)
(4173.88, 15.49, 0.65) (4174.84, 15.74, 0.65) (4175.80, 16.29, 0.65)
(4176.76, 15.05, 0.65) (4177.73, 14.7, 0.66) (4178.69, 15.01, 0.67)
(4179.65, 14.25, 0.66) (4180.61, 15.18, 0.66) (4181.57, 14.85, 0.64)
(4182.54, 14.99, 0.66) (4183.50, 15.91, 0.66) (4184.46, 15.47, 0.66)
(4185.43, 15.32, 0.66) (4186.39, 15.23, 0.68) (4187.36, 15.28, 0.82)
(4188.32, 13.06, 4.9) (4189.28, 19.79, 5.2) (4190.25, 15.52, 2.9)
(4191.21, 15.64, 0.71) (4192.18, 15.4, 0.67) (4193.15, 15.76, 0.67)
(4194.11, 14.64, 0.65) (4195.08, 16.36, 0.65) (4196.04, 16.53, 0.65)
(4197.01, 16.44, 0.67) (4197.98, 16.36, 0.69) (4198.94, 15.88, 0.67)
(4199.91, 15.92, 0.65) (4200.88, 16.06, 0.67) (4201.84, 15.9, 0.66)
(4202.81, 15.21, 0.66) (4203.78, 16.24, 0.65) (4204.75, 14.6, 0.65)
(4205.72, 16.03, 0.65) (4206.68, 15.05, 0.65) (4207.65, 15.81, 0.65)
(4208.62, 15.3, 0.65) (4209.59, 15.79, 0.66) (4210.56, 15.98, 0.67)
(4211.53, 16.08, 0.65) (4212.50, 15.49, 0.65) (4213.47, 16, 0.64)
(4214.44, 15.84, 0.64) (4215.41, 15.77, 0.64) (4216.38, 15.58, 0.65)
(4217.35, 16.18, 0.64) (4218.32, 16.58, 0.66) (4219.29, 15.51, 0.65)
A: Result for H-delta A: -1.0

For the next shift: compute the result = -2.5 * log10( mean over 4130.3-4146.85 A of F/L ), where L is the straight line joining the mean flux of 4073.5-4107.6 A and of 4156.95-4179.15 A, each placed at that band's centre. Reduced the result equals 0.018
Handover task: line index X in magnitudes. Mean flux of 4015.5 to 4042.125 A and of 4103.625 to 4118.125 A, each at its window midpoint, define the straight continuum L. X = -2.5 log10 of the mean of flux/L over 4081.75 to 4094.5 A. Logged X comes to -0.06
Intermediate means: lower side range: 14.9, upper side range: 15.5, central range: 16.2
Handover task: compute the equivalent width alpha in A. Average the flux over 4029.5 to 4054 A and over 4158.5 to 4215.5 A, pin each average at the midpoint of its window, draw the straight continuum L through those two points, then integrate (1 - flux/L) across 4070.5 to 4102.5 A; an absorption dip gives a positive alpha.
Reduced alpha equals -1.5 A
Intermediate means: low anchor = 14.9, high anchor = 15.6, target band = 15.9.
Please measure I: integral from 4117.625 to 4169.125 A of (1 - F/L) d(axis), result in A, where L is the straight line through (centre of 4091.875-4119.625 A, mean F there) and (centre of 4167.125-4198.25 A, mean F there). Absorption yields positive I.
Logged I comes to 0.3 A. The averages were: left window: 15.6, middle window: 15.5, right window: 15.6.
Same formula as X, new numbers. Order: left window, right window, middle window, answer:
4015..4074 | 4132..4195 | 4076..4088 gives -0.04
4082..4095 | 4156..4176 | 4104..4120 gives 0.04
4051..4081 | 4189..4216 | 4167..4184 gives 0.03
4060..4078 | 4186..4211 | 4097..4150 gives 0.01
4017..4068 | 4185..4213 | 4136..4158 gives 0.02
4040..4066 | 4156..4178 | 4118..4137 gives -0.02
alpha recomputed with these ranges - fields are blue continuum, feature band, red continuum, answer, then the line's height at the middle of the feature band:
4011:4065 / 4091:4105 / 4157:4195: -0.4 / 15.3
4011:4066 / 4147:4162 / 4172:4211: 0.4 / 15.5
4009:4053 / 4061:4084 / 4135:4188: -0.8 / 15.1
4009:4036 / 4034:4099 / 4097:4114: -1.2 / 15.2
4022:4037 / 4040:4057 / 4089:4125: -0.4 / 14.9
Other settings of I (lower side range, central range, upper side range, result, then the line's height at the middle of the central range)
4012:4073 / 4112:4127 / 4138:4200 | -0.5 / 15.3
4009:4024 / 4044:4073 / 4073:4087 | 0.4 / 15.6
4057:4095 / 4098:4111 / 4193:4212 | 0.3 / 15.7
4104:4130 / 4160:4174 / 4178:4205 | -0.1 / 15.6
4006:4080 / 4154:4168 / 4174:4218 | 0.0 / 15.5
